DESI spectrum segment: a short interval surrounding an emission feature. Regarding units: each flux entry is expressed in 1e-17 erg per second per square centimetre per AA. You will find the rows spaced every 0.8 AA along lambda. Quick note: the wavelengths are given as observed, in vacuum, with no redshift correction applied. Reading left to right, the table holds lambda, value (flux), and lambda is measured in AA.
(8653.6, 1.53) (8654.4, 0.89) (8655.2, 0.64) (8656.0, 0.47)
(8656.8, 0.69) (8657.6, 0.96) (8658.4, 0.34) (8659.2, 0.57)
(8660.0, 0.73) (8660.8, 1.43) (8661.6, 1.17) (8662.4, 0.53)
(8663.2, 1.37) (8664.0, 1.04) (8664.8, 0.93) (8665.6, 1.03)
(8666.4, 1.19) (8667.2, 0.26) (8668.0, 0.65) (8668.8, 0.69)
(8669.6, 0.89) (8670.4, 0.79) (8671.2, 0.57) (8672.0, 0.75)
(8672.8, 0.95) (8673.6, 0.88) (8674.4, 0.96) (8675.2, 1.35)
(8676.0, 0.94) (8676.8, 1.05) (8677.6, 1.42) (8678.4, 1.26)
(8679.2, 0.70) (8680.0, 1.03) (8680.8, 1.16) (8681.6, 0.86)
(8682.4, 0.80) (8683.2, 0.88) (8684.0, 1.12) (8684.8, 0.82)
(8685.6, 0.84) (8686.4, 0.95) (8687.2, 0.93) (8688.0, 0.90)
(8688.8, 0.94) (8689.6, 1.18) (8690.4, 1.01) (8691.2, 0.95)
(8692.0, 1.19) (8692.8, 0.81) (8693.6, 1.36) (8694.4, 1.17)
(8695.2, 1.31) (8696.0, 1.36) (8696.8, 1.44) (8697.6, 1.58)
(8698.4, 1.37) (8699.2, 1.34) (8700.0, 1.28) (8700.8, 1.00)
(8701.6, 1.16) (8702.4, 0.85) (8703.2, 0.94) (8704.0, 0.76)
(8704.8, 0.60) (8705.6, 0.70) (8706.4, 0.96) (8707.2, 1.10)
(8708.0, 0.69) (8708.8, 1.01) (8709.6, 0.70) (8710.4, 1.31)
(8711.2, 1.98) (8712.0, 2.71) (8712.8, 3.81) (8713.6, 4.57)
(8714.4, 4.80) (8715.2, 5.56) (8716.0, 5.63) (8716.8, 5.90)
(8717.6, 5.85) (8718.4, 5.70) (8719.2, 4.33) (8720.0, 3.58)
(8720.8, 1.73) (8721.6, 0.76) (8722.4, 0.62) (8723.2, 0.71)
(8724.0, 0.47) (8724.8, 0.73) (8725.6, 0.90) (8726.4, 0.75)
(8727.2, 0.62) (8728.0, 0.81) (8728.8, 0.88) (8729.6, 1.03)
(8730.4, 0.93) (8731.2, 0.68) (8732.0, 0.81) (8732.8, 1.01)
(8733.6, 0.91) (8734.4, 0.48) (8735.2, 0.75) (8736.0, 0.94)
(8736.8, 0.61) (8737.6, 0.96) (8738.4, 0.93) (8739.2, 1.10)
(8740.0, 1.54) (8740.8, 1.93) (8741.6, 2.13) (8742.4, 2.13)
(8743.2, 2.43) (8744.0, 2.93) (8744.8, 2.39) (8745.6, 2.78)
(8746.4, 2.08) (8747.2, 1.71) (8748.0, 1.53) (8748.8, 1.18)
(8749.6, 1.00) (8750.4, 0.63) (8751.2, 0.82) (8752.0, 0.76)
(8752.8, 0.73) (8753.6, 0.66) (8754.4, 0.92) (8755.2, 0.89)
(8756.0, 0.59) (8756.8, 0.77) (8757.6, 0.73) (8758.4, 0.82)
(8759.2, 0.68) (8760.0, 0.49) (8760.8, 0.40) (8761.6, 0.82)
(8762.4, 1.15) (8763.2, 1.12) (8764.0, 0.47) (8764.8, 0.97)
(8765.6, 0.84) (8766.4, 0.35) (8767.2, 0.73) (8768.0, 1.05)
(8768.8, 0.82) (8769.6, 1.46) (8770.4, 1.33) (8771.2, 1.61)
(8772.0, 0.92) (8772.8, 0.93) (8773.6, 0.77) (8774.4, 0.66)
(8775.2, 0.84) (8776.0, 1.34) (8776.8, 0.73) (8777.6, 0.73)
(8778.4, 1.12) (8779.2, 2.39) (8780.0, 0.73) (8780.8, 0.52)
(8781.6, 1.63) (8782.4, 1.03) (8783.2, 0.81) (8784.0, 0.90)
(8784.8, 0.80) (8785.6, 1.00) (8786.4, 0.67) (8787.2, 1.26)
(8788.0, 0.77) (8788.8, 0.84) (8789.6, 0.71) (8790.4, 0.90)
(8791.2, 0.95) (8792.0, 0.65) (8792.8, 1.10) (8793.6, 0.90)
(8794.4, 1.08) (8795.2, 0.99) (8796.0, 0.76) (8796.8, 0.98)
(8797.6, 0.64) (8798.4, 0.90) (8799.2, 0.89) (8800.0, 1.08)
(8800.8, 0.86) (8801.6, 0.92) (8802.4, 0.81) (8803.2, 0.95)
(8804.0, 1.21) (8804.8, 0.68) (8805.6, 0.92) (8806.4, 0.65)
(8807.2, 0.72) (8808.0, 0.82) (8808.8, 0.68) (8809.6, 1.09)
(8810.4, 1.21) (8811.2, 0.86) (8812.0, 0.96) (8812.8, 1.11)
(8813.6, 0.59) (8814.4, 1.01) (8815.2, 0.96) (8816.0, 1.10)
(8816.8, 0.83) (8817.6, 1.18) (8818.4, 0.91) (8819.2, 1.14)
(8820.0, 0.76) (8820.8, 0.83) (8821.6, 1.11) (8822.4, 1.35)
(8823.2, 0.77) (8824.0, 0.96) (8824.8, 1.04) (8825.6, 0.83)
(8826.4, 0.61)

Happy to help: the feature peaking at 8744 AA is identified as [N II]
